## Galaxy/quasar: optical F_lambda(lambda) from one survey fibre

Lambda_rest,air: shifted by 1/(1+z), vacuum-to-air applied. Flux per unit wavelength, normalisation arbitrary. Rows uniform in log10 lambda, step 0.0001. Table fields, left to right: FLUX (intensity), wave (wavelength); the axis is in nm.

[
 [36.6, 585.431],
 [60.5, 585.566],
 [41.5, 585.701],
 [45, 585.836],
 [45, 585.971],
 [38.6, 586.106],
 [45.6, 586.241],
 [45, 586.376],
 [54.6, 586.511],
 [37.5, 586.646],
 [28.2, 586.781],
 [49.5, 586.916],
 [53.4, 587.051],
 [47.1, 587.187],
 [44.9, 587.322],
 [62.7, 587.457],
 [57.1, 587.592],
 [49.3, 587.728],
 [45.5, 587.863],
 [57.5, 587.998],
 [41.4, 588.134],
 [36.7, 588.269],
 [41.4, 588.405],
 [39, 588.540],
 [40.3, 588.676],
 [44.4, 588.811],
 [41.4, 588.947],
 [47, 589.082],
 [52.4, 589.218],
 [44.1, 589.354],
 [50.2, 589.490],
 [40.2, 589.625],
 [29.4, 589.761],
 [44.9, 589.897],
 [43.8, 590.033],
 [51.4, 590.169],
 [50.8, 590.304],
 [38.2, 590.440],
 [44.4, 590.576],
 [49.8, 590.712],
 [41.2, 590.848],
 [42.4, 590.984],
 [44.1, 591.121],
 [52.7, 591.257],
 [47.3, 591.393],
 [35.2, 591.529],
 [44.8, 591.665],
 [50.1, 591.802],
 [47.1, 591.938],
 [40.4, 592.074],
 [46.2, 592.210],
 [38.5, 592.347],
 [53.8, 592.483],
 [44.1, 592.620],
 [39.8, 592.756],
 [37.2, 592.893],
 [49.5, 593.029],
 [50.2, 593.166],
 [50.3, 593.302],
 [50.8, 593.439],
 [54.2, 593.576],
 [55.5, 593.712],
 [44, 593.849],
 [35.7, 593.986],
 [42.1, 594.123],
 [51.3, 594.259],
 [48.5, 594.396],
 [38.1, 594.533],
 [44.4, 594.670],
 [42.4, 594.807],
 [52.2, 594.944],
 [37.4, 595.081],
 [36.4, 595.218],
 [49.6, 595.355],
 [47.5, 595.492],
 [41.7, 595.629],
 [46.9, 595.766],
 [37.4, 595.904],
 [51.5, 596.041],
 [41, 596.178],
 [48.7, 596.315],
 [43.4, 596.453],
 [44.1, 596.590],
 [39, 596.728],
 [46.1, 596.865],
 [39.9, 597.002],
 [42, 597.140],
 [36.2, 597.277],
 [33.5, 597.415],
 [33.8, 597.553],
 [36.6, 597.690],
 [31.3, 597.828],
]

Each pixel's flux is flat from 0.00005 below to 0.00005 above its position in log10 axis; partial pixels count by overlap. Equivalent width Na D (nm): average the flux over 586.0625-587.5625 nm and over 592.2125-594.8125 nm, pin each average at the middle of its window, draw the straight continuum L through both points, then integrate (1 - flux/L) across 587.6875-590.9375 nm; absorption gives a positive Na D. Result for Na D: 0.14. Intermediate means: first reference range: 46.5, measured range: 44.3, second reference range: 45.9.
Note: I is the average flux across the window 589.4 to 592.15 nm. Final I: 44.4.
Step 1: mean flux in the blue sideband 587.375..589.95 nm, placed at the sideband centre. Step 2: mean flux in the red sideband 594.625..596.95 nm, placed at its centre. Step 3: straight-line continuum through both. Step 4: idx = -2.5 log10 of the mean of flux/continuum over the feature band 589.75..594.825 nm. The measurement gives -0.01 mag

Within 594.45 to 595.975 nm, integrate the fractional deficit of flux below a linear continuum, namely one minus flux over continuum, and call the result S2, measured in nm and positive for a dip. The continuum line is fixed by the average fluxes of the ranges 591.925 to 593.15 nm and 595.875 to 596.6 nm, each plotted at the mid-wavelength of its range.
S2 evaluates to 0.050 nm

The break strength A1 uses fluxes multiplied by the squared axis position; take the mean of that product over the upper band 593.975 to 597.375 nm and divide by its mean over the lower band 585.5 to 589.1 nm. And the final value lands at 0.97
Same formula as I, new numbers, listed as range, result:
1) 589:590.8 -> 45.1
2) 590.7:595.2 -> 45.3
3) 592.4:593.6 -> 47.4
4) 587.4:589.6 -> 46.7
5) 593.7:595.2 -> 44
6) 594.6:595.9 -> 43.9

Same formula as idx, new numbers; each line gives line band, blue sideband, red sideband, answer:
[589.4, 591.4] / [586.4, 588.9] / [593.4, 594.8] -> 0.04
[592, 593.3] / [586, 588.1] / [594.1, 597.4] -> 0.01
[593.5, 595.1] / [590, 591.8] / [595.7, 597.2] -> -0.04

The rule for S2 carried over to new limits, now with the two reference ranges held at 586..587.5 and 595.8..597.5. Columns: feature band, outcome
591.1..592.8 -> -0.049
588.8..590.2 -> 0.013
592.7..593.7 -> -0.109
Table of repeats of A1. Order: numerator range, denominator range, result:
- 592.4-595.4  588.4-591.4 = 1.04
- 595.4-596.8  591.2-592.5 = 0.99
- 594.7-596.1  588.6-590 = 1.04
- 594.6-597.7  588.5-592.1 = 0.97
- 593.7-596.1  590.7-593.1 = 1.00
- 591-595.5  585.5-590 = 1.02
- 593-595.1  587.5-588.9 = 1.05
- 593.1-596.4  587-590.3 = 1.01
